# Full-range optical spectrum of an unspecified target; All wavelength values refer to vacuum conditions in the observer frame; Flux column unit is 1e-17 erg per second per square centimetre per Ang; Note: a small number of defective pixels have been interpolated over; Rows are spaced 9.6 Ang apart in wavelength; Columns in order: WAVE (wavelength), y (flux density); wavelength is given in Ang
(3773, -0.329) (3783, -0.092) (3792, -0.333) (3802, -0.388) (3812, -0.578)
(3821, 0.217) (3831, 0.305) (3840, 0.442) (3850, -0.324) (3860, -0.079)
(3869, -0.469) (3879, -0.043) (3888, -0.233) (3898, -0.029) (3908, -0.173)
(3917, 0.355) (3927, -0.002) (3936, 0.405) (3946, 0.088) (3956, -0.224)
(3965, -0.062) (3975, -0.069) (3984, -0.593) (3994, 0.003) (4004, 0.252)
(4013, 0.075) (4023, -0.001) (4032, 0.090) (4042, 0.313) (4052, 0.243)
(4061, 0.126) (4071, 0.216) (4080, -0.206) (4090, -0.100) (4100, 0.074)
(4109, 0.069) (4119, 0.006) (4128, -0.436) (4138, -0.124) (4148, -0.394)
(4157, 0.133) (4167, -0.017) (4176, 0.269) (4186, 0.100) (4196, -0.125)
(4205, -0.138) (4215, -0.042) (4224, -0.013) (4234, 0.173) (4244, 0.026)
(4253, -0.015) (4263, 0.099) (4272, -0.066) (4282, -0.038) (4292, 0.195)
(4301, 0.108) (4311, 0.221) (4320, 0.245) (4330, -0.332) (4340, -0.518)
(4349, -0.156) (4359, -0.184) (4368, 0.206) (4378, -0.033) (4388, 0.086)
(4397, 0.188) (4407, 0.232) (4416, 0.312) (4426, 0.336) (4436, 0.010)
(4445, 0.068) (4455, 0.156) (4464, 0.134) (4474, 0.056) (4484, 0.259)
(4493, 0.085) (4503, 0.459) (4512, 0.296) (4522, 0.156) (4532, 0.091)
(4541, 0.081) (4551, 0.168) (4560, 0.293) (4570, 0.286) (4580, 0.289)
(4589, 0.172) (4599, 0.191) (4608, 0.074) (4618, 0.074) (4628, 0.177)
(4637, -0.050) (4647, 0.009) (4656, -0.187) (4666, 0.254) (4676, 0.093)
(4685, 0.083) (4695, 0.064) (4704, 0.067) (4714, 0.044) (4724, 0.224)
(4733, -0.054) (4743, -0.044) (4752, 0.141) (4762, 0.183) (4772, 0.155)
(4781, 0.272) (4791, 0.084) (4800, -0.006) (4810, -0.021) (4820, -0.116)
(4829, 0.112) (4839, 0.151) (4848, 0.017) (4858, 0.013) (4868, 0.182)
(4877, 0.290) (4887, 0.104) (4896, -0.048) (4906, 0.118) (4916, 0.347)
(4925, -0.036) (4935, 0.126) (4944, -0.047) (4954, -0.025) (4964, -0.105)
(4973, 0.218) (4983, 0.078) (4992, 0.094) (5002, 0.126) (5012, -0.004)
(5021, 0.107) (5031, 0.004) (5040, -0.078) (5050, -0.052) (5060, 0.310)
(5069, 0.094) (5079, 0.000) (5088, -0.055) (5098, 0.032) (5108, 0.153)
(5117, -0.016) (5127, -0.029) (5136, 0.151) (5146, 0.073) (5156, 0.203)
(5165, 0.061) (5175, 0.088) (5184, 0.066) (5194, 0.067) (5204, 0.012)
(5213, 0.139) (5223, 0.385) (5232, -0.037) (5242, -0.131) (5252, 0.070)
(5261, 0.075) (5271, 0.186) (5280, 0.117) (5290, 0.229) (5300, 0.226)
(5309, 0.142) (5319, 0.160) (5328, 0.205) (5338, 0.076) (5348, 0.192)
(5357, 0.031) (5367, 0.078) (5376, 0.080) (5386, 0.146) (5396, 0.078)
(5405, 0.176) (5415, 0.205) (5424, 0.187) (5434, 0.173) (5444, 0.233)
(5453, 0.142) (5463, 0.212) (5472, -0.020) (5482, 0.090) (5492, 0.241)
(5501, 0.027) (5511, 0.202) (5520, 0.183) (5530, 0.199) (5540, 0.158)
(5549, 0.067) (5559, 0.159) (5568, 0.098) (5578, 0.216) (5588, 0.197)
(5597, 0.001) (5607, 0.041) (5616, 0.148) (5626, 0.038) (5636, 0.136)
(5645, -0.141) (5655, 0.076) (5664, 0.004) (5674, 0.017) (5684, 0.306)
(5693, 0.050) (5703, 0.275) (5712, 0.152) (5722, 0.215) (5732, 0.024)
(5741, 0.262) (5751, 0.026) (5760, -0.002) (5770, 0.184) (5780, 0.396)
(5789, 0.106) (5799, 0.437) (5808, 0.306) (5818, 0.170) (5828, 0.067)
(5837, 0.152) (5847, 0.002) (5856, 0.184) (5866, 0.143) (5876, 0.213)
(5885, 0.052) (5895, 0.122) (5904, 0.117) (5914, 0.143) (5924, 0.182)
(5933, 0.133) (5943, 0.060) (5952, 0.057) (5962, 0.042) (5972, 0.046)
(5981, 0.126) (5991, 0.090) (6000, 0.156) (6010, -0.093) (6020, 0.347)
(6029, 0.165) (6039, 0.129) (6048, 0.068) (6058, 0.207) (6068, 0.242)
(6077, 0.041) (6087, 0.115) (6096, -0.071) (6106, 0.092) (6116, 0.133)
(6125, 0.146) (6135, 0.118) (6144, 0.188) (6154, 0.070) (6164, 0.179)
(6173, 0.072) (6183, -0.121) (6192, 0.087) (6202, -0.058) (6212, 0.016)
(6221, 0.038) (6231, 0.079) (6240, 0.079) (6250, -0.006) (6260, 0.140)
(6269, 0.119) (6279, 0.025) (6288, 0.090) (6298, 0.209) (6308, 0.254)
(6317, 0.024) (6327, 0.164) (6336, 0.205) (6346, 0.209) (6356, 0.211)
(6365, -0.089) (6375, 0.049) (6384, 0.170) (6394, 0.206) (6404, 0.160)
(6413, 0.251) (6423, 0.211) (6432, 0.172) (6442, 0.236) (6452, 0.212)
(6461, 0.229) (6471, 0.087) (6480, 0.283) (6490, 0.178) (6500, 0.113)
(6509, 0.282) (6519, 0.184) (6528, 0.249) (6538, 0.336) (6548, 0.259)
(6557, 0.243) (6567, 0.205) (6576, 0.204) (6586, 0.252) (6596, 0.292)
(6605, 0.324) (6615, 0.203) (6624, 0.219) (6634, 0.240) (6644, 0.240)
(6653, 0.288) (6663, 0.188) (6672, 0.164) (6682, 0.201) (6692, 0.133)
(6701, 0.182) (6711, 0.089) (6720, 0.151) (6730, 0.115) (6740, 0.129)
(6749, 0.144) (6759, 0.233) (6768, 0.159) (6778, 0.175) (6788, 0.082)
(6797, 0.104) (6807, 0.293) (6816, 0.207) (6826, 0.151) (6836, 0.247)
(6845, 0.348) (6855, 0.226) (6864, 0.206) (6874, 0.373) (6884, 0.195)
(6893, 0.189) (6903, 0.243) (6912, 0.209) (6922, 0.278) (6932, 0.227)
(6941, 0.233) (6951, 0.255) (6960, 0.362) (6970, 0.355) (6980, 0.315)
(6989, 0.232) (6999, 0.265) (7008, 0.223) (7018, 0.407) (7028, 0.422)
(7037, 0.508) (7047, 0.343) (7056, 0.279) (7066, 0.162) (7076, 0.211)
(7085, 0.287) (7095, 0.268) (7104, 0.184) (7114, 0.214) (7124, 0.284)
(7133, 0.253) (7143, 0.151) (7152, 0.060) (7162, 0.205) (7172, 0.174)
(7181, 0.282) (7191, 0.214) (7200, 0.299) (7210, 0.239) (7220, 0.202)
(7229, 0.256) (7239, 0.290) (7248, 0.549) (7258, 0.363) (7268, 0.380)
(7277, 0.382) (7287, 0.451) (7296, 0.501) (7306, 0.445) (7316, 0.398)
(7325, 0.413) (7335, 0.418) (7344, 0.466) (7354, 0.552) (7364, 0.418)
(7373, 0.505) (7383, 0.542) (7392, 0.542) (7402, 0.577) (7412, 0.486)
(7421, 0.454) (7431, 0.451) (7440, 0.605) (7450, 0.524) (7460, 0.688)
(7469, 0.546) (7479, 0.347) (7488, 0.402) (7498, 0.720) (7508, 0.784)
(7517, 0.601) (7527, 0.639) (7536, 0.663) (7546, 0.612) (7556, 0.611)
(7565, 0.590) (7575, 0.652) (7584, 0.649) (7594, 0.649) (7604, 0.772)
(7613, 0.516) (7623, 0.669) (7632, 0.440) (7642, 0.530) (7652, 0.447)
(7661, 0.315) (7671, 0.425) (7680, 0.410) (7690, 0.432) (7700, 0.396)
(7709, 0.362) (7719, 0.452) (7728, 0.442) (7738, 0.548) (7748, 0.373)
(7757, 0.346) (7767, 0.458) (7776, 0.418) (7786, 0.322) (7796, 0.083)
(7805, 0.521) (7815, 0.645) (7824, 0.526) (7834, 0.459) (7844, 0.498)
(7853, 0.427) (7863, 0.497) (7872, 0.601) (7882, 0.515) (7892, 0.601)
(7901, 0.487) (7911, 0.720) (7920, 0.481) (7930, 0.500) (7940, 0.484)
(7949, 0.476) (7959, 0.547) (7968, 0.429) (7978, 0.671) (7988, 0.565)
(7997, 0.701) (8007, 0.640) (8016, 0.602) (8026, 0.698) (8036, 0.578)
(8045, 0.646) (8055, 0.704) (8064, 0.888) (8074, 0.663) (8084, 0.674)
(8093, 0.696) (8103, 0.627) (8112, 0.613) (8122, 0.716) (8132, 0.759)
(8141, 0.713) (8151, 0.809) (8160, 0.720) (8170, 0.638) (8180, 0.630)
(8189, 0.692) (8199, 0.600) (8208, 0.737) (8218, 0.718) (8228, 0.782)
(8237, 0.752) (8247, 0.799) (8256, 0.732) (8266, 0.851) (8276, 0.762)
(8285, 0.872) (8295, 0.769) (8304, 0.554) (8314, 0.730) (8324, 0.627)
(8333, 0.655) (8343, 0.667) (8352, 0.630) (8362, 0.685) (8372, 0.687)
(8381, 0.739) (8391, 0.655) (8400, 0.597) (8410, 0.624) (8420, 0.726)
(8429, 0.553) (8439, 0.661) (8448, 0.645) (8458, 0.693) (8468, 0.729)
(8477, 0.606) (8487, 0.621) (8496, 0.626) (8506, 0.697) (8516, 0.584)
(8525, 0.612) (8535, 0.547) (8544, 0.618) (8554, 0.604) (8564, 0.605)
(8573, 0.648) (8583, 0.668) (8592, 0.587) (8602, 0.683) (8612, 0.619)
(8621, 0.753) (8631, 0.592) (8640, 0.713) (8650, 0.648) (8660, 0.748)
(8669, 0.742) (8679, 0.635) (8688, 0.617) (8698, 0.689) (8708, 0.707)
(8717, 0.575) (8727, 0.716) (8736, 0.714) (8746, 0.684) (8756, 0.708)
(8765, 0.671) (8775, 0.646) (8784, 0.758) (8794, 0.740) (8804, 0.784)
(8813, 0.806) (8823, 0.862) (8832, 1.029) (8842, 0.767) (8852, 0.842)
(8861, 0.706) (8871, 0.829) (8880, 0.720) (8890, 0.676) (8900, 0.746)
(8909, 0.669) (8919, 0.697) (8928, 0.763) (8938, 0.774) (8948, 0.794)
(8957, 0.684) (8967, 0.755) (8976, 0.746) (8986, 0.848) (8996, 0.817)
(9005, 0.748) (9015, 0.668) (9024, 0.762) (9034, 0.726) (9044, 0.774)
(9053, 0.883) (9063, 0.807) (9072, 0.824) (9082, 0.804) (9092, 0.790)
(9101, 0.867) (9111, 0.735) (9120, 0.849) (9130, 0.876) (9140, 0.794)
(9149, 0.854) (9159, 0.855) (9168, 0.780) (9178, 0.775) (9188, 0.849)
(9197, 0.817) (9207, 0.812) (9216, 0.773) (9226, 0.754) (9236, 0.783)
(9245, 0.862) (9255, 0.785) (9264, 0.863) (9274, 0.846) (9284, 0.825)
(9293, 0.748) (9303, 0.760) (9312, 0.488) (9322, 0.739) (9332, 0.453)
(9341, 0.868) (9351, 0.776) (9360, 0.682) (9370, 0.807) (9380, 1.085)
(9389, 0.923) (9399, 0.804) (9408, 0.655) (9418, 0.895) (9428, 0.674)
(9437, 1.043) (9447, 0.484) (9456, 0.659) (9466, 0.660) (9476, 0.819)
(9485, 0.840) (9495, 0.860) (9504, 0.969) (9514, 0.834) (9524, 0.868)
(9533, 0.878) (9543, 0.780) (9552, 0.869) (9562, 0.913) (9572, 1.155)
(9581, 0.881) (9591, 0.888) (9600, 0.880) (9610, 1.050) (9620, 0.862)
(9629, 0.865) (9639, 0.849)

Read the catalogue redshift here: 0.000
